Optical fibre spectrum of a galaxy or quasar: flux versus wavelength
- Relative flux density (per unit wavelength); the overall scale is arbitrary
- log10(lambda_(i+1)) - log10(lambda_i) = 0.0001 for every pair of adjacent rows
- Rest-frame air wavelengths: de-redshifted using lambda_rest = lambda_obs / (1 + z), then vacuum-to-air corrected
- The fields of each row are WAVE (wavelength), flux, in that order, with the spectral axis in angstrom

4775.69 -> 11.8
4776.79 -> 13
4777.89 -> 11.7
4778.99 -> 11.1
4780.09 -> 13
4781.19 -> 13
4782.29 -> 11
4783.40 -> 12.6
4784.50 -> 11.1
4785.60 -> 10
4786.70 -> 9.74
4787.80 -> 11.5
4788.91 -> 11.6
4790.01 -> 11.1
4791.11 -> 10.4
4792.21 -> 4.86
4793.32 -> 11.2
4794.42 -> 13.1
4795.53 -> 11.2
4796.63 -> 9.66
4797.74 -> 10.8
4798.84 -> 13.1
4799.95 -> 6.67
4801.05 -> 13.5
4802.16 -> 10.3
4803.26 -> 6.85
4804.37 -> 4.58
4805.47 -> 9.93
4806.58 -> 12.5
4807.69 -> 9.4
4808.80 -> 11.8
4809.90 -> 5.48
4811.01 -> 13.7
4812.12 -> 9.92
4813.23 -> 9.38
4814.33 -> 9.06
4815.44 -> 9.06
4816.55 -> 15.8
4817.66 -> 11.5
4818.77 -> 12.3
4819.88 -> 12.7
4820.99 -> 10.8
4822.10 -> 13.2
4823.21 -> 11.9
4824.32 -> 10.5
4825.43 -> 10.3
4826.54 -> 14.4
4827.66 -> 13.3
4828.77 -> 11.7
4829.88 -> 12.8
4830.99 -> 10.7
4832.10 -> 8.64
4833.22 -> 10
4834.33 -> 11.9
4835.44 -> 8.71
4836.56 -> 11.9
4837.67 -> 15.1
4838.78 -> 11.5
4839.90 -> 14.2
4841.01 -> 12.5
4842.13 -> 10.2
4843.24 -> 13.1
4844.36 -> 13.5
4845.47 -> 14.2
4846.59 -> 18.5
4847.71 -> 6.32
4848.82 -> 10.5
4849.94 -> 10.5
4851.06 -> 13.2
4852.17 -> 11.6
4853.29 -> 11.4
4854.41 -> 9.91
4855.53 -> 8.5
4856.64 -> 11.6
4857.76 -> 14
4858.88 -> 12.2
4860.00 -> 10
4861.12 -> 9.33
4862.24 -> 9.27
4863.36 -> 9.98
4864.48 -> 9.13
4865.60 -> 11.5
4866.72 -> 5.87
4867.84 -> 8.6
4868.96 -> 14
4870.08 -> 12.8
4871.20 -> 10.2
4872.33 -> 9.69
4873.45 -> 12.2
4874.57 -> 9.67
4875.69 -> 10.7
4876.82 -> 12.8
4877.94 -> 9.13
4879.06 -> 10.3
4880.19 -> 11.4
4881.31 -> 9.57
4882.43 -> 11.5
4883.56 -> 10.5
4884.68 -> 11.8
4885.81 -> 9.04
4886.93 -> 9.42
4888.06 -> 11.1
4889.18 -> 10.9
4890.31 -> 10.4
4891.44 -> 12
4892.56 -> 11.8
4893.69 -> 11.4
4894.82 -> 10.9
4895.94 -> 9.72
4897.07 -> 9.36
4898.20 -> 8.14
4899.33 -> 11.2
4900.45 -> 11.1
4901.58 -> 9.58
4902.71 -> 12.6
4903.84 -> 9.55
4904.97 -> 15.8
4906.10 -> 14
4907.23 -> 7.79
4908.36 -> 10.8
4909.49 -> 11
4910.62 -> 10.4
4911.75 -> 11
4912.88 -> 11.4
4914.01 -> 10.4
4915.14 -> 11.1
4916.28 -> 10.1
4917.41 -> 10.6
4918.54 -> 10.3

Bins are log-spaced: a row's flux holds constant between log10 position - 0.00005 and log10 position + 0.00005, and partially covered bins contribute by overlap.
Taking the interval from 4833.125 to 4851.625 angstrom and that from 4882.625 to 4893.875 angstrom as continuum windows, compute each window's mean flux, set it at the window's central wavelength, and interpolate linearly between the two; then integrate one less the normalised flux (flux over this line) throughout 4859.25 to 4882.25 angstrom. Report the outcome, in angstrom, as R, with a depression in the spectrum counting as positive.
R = 2.01 angstrom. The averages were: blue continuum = 12.2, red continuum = 10.8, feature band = 10.3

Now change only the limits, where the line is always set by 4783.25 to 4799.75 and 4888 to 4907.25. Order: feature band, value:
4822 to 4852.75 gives -3.15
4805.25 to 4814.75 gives 0.51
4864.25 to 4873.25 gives 0.50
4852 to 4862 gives 0.03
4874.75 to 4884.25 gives 0.24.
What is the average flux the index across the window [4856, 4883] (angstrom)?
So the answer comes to 10.6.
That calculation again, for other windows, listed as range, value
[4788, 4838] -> 10.8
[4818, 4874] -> 11.4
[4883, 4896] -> 10.8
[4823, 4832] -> 11.8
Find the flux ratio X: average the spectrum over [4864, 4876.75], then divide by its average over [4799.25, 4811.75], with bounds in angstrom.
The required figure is 1.10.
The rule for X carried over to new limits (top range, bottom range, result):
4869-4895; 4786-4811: 1.08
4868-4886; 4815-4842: 0.92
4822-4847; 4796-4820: 1.19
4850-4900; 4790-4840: 0.98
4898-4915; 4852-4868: 1.08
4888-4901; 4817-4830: 0.88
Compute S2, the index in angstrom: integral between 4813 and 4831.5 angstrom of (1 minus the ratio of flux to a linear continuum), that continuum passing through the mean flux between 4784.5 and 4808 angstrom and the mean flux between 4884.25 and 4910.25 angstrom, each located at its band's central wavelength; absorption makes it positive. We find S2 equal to -2.6 angstrom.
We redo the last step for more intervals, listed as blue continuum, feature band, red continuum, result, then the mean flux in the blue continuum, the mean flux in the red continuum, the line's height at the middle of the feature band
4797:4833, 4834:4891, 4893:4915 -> -1.3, 10.8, 10.9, 10.8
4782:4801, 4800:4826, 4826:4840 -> 1.6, 10.6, 11.8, 11.3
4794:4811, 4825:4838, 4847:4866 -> -1.6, 10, 10.6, 10.3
